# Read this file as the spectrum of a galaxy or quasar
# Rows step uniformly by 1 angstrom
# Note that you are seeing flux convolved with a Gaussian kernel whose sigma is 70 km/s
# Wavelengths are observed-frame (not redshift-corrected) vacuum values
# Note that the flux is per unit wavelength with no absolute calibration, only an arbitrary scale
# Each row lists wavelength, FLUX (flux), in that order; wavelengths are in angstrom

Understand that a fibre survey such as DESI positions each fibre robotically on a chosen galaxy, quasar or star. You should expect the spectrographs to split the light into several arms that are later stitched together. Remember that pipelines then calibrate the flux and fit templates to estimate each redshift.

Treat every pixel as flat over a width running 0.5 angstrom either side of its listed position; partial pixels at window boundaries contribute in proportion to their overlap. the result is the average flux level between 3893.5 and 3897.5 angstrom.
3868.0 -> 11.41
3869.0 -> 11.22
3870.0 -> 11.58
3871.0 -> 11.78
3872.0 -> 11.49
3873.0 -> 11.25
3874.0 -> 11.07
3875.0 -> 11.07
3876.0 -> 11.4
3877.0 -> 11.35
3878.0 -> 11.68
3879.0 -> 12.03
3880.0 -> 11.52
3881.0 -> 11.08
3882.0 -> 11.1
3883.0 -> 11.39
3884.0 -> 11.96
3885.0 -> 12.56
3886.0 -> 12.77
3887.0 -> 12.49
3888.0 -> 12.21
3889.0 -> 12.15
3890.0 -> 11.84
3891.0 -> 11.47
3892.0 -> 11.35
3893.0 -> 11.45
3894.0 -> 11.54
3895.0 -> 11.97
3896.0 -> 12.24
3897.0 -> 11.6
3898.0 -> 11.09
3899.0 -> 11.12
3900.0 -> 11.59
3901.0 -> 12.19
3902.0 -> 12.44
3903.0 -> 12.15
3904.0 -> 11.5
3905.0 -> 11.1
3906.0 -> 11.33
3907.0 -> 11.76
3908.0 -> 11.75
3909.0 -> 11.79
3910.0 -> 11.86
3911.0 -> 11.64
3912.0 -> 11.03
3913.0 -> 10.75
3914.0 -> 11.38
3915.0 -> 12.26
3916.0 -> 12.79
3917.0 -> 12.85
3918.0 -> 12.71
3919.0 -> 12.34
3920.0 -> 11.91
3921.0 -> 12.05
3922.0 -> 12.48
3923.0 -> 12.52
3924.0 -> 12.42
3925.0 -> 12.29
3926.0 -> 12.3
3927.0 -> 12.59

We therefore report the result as 11.8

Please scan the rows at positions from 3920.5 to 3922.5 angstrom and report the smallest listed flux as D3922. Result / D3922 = 12.05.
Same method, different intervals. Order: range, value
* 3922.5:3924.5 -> 12.42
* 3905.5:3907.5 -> 11.33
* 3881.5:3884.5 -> 11.1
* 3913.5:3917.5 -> 11.38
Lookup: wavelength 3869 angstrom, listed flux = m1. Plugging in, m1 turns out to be 11.22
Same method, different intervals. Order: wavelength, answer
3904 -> 11.5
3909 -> 11.79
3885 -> 12.56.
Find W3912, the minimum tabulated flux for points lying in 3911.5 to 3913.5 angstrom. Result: 10.75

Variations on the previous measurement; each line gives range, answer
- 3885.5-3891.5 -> 11.47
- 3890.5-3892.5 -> 11.35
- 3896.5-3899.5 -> 11.09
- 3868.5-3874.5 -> 11.07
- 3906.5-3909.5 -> 11.75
